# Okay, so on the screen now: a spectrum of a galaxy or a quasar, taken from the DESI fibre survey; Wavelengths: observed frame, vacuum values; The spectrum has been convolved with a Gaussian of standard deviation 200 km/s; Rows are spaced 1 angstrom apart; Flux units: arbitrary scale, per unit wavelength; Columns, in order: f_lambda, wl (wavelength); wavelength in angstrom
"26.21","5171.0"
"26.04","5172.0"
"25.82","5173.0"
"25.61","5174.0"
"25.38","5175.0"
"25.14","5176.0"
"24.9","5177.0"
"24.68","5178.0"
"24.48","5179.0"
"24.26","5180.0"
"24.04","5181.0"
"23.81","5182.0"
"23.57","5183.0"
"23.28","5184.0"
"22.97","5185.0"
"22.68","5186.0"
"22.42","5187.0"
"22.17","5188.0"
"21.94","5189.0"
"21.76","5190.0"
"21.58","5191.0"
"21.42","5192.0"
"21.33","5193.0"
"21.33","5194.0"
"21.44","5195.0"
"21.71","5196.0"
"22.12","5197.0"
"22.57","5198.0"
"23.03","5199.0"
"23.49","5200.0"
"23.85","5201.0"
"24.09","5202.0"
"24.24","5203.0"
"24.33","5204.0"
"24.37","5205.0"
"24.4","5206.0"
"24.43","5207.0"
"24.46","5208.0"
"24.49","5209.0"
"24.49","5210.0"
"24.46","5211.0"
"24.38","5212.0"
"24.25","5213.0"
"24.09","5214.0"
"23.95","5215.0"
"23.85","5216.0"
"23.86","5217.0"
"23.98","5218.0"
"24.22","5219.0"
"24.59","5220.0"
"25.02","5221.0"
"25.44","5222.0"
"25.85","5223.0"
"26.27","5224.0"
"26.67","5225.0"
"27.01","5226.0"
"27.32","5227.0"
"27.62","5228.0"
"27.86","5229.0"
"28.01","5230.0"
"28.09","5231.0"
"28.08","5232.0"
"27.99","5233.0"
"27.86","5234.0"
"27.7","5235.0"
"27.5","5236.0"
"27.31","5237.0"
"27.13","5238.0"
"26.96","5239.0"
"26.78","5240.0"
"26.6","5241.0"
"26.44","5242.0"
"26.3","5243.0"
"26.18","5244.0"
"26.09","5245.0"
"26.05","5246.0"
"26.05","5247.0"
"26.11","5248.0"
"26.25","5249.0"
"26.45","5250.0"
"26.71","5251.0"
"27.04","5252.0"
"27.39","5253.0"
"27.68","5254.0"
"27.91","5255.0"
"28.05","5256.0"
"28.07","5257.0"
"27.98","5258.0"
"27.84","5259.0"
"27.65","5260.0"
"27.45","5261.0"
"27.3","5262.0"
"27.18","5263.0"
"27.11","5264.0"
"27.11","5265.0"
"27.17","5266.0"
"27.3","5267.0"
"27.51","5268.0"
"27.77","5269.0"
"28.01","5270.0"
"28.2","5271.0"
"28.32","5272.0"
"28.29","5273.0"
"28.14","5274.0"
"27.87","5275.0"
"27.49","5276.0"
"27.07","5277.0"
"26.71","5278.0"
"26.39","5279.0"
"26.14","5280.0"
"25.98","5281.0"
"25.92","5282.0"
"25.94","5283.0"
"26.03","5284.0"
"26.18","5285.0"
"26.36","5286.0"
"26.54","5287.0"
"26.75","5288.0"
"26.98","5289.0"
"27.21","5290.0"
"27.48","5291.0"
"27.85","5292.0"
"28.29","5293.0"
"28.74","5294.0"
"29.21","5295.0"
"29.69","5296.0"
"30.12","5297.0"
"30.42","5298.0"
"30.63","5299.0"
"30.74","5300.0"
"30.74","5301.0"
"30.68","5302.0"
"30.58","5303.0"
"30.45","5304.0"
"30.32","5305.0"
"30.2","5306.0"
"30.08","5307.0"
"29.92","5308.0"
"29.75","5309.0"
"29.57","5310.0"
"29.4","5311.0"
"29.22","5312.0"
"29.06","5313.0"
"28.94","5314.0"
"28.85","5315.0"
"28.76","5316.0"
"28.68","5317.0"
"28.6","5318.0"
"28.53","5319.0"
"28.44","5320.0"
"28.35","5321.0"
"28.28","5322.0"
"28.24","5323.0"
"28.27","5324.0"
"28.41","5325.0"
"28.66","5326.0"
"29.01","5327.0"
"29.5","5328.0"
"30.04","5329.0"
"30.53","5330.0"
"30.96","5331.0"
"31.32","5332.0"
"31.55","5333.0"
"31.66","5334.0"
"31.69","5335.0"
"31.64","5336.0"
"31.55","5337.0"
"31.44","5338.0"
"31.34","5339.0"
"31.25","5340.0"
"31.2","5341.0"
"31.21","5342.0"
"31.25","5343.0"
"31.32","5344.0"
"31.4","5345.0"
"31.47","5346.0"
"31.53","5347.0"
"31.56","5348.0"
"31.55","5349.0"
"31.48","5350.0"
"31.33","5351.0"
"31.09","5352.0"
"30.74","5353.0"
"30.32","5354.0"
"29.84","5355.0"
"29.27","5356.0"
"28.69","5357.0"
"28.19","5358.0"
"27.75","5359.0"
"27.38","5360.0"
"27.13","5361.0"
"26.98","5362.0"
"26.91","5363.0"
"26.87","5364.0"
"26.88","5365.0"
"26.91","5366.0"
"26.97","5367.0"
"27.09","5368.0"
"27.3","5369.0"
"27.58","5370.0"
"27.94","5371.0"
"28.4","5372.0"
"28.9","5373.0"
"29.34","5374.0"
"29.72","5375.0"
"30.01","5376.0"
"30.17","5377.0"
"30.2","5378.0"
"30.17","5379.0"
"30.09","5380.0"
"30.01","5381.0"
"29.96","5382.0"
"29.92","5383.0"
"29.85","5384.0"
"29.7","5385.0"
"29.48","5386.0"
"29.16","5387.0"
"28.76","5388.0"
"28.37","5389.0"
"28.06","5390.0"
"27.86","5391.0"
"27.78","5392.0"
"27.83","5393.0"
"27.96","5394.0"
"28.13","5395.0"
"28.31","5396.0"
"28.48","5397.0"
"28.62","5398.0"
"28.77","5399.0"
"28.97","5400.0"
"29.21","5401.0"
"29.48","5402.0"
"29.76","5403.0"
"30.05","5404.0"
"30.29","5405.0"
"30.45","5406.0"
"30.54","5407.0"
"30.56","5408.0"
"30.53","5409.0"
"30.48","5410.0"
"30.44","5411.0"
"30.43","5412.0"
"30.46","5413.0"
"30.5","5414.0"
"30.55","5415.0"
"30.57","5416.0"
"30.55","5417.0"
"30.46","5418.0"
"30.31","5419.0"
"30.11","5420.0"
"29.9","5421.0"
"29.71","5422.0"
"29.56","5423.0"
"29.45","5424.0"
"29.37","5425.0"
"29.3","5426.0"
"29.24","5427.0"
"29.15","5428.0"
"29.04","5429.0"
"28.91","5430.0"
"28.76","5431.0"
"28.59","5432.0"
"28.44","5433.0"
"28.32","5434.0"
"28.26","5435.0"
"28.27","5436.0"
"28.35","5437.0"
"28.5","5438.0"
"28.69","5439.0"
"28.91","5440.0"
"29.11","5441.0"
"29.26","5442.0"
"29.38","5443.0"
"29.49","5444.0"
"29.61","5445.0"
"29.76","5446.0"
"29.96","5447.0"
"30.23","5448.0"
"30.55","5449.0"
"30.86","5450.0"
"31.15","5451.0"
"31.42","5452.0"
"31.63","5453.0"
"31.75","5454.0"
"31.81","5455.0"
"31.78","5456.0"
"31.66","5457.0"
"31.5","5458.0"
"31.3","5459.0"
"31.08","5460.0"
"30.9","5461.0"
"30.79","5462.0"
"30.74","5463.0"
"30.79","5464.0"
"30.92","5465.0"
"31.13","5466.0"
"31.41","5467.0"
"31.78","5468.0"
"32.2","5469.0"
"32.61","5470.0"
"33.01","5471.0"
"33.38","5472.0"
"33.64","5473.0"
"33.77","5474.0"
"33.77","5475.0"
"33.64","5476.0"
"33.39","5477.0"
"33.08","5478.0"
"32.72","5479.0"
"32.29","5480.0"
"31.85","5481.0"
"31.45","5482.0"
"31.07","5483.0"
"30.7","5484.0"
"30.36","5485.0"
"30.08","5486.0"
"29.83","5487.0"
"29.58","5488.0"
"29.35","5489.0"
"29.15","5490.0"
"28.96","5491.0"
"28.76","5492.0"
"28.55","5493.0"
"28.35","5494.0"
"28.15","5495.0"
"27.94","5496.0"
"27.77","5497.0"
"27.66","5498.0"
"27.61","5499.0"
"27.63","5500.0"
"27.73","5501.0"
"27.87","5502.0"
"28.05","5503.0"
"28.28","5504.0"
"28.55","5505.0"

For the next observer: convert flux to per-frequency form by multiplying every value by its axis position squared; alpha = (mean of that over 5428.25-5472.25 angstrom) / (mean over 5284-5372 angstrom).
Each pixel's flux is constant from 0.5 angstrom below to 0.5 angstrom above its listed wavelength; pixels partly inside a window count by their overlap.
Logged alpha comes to 1.08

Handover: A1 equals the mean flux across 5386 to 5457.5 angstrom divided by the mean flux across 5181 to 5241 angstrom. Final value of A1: 1.20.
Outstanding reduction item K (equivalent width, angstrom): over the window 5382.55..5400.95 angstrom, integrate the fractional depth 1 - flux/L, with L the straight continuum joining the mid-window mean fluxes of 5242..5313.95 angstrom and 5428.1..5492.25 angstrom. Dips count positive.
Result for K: 0.6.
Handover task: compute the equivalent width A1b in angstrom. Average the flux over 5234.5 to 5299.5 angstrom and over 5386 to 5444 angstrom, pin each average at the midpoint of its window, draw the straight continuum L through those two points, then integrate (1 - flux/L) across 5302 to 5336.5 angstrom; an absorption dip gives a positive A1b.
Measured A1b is -2.0 angstrom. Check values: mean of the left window 27.3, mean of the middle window 29.6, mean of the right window 29.3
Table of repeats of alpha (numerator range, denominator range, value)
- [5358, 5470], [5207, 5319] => 1.14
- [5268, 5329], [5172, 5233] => 1.21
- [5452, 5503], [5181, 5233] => 1.41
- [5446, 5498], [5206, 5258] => 1.29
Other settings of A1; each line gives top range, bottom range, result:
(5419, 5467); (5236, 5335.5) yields 1.06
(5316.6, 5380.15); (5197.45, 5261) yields 1.14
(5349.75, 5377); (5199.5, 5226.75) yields 1.16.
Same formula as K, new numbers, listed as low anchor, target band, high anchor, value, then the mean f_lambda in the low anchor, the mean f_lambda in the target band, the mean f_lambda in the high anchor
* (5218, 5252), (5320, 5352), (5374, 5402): -2.62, 26.6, 30.6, 29.1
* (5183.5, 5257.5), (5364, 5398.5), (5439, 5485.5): 0.70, 25.1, 28.7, 31.4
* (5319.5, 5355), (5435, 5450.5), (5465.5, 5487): 1.19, 30.5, 29.4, 32.2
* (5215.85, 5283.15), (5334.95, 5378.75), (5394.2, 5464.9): -1.40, 26.9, 29.6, 29.9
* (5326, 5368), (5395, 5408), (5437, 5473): 0.43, 30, 29.4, 30.8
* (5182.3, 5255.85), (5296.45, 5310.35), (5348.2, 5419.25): -1.60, 25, 30.3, 29.2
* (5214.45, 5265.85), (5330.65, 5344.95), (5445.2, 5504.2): -1.53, 26.7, 31.4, 30.7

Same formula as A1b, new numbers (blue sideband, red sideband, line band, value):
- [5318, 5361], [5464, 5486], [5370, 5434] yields 3.43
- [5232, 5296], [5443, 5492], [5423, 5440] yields 0.97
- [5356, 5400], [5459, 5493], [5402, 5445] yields 0.35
